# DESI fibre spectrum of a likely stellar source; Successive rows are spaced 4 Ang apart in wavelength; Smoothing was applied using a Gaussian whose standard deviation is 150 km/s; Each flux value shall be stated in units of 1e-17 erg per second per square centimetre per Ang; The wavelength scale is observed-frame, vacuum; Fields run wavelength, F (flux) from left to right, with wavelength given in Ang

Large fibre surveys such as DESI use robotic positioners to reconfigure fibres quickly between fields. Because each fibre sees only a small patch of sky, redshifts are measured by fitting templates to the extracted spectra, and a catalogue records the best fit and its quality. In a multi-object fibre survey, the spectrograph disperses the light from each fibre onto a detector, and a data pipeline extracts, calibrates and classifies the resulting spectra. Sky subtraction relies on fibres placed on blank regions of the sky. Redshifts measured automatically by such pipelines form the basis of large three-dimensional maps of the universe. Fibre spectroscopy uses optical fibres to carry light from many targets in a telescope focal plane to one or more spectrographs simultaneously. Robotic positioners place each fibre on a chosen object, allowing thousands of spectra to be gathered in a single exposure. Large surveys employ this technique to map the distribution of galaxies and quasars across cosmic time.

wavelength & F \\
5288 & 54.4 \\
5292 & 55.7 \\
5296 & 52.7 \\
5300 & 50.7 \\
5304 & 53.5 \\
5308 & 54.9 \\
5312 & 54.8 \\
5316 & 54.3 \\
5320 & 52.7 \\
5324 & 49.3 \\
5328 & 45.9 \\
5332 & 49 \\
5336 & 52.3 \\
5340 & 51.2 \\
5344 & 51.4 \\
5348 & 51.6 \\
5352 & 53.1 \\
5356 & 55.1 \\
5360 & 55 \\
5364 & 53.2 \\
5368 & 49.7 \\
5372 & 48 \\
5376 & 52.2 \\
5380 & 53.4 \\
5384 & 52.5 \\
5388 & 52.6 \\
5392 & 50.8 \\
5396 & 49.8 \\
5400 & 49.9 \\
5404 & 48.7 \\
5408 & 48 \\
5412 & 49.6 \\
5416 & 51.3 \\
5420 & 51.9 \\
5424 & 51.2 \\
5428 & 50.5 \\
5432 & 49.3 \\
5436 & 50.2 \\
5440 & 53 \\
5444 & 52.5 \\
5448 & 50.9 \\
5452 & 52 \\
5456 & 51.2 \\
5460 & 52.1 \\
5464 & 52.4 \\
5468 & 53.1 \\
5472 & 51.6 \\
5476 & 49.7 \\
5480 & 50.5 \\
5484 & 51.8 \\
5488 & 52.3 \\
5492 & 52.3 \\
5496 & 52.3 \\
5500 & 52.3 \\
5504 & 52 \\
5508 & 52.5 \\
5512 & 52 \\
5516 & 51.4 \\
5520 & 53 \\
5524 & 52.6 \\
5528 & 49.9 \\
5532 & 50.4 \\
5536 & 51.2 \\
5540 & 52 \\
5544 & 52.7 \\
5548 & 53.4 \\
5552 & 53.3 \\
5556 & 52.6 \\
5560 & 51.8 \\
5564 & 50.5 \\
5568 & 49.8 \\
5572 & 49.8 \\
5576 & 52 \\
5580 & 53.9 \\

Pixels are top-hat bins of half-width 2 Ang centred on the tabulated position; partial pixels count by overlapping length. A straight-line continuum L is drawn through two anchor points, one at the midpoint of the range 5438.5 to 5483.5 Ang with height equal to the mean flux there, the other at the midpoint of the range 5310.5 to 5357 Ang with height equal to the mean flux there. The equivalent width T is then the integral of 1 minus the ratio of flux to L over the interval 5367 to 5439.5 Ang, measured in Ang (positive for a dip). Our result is 1.5 Ang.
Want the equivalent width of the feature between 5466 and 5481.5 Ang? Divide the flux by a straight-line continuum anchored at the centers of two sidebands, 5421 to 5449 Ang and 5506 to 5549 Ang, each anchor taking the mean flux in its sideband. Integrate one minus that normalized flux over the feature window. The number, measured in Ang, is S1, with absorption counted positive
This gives 0.1 Ang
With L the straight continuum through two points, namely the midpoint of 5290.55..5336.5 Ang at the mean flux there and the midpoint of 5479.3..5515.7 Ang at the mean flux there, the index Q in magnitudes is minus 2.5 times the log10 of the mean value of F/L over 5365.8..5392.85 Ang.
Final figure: 0.02 mag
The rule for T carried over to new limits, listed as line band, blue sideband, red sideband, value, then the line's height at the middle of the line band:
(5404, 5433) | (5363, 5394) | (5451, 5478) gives 0.8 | 51.6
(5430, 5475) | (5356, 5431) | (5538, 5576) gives -0.2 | 51.3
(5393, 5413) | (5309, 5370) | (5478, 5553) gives 1.0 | 52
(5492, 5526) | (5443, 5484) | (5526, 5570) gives -0.4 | 51.6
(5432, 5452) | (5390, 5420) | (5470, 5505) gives -0.3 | 50.7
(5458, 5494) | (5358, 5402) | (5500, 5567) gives 0.0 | 51.8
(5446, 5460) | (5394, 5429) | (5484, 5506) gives -0.1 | 51.1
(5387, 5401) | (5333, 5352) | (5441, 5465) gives 0.3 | 51.8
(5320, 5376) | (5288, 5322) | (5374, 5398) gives 1.6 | 52.7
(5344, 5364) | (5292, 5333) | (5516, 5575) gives -0.6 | 52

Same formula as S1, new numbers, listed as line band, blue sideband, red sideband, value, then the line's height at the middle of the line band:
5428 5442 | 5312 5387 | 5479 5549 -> 0.29 Ang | 51.8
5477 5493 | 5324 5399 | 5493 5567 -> 0.08 Ang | 51.8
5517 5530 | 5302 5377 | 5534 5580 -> 0.01 Ang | 51.8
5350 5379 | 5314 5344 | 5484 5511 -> -0.75 Ang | 51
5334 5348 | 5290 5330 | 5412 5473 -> 0.16 Ang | 52.2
